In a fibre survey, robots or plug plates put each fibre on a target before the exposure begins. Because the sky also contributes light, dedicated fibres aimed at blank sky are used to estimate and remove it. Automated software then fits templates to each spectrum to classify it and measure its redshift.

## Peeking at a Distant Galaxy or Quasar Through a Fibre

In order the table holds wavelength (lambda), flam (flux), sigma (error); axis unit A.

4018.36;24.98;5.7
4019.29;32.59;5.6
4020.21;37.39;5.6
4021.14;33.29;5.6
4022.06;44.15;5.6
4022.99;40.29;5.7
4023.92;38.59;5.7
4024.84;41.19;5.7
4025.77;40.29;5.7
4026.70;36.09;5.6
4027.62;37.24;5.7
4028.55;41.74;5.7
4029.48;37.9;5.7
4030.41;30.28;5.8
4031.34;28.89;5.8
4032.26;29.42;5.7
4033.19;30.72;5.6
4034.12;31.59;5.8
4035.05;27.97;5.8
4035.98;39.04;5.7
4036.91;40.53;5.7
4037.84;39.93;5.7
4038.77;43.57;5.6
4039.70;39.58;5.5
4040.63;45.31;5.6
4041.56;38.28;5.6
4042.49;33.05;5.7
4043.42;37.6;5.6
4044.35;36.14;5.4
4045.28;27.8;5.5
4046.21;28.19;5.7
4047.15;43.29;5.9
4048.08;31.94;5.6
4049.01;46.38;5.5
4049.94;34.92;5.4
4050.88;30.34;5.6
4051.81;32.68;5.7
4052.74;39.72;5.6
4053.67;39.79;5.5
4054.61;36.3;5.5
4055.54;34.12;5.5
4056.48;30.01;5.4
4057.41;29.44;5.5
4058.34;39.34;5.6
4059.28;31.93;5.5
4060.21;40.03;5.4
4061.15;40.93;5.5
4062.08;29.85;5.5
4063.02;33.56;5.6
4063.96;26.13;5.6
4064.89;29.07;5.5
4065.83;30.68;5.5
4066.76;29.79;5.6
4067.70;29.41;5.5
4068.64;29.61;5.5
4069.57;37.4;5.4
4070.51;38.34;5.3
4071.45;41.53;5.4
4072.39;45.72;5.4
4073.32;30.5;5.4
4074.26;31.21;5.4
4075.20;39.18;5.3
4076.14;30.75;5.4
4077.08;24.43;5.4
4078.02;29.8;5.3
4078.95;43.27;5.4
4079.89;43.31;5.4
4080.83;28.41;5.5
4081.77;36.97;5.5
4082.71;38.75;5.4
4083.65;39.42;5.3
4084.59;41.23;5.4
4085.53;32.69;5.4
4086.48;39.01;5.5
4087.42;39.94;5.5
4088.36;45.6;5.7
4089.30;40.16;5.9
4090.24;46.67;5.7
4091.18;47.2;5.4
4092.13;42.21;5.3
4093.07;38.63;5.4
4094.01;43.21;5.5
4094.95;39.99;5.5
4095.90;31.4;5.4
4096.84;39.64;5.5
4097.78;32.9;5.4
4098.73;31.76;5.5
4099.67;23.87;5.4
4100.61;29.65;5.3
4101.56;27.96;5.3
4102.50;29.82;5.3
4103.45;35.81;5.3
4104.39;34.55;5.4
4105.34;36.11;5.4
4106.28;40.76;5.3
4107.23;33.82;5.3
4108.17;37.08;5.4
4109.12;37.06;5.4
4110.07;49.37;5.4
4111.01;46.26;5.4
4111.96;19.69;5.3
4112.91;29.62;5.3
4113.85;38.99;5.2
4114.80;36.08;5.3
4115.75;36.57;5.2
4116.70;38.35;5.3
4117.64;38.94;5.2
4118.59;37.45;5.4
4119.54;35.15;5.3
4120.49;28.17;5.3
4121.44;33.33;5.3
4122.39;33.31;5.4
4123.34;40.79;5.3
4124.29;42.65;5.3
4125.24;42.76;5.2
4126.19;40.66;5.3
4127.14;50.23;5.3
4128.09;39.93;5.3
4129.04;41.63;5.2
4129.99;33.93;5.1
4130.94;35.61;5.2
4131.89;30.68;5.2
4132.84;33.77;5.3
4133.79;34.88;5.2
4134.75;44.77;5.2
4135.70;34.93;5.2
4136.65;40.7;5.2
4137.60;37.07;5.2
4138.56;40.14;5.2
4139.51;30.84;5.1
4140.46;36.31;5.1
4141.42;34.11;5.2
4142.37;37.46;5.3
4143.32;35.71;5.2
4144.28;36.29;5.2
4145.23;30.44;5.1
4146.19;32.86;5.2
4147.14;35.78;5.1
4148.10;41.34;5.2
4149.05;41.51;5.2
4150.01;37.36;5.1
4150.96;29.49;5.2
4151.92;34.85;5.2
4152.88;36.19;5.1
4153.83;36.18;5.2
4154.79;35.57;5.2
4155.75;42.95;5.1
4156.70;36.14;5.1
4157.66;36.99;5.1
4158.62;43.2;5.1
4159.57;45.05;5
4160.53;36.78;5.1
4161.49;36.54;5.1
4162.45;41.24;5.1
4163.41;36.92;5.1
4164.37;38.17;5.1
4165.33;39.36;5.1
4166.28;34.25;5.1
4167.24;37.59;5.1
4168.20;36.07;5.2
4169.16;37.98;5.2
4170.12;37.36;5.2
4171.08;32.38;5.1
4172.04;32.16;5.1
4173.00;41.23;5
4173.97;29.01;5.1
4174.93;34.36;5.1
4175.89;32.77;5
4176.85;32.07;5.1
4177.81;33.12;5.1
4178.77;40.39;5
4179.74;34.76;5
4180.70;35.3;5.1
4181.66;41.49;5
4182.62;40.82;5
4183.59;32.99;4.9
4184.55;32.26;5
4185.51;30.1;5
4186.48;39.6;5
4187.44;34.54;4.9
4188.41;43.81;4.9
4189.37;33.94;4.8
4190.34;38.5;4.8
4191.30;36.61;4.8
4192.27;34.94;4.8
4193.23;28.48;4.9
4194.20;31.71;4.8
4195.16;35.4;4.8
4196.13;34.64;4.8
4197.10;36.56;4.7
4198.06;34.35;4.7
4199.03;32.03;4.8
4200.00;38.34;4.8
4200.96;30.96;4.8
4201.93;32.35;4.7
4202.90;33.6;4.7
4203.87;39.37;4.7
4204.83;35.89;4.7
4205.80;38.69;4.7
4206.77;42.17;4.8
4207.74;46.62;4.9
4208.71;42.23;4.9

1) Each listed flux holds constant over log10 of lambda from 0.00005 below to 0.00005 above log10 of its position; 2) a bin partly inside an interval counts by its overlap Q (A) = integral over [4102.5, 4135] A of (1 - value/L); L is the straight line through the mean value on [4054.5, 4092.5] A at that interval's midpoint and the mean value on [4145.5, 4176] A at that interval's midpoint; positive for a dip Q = -0.7 A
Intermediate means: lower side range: 35.9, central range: 37.1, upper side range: 36.9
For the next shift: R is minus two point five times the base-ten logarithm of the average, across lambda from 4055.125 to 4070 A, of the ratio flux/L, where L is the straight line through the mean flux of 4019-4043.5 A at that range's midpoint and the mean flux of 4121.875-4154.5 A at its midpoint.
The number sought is 0.139 mag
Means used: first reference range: 36.9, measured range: 32.6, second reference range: 37.2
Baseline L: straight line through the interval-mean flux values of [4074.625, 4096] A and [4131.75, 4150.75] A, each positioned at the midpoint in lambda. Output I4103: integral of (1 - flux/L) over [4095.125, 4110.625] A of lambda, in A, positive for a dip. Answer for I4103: 1.28 A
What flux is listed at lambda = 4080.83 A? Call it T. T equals 28.41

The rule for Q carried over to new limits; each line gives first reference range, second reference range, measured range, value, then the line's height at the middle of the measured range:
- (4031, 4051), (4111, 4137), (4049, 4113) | 1.14 A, 36.4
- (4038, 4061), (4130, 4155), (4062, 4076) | 1.06 A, 36.3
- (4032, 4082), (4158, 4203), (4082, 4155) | -3.14 A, 35.4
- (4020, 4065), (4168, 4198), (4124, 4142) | -1.33 A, 35.5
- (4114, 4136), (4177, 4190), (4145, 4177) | 0.16 A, 36.8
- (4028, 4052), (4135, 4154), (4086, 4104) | -0.61 A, 35.9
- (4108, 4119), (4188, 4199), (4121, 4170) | -1.59 A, 36.3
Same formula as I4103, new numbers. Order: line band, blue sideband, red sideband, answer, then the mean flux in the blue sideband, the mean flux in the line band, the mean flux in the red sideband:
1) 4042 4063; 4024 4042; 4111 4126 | 0.9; 36.9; 35.1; 35.9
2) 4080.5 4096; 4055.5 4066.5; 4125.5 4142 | -2.3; 32.8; 39.8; 37.7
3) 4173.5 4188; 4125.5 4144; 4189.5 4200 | 0.1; 37.6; 35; 34.5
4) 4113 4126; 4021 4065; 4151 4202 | -0.4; 35.9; 37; 36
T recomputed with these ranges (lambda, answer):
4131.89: 30.68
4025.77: 40.29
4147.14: 35.78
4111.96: 19.69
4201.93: 32.35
